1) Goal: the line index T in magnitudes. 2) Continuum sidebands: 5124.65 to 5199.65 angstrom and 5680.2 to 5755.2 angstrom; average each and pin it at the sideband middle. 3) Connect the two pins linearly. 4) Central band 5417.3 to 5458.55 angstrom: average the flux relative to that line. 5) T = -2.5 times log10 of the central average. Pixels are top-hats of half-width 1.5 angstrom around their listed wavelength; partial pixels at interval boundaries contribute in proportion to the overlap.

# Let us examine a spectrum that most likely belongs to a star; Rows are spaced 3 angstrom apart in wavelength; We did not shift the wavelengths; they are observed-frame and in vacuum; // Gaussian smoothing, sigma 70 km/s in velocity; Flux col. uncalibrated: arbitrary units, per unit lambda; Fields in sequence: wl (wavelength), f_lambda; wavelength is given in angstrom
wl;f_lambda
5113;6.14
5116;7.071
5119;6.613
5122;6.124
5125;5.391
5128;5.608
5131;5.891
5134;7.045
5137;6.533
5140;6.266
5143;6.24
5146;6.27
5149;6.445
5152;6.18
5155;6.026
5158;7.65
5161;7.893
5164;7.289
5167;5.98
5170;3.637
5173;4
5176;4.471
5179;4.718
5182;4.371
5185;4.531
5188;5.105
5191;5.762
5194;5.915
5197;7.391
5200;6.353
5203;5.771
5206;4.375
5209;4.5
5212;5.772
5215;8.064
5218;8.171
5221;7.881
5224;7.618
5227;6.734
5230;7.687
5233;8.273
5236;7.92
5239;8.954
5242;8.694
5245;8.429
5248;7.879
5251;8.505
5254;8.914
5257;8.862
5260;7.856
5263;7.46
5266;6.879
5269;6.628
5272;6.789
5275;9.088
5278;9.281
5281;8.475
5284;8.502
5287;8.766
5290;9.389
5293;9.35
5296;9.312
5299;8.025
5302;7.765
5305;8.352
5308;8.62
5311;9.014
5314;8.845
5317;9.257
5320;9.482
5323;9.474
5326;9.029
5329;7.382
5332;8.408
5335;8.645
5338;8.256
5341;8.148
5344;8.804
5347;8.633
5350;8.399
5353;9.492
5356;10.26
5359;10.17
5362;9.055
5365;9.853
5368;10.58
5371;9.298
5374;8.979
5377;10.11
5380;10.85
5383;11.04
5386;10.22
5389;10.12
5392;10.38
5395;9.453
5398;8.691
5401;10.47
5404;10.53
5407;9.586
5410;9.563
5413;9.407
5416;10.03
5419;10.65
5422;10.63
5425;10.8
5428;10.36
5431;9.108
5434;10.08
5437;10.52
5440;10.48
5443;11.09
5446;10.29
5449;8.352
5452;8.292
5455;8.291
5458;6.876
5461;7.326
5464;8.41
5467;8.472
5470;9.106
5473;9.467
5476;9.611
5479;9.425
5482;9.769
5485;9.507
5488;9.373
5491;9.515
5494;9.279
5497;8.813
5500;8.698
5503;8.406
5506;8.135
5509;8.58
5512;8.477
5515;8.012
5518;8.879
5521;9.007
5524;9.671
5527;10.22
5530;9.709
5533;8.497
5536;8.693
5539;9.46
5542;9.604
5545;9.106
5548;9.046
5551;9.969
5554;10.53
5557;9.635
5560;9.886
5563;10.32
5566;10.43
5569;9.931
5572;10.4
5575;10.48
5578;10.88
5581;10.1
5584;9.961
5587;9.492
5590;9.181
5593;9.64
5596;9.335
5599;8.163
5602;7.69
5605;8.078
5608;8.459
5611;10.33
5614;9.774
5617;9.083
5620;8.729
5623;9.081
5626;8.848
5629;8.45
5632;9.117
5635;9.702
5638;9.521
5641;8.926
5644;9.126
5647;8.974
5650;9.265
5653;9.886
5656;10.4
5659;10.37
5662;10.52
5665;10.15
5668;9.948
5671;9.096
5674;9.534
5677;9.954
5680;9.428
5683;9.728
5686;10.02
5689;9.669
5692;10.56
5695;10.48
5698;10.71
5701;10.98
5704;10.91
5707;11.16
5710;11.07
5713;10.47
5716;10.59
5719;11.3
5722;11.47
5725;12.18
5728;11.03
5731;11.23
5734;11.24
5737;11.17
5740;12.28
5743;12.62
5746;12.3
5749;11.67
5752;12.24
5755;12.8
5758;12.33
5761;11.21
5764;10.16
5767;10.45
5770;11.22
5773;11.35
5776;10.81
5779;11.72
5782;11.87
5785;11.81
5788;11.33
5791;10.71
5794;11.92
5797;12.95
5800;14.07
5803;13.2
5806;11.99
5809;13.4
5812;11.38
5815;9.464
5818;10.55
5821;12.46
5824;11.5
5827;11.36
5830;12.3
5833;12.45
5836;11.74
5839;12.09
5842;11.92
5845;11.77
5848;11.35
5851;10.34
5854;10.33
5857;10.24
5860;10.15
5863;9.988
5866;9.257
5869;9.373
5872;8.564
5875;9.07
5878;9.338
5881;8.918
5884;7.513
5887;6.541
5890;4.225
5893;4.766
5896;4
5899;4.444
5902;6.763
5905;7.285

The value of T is -0.15 mag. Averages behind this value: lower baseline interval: 5.88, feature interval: 9.77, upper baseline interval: 11.1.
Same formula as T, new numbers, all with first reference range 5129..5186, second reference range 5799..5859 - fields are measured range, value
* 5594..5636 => 0.10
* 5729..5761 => -0.09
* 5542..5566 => -0.06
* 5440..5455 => -0.14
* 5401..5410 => -0.25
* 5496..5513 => 0.04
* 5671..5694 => 0.06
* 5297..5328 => -0.21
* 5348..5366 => -0.24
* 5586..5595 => 0.02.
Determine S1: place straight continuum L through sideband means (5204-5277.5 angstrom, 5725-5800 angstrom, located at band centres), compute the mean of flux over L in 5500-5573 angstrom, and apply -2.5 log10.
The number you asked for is 0.06 mag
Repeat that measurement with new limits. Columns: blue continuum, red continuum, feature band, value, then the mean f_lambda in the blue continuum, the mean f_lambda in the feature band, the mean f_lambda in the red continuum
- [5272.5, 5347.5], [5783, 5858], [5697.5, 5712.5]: 0.01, 8.71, 10.9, 11.7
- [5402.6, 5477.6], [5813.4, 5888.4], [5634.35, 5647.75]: 0.08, 9.49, 9.24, 10.3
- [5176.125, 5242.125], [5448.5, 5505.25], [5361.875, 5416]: -0.23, 6.48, 9.92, 8.79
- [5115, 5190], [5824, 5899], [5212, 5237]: -0.22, 5.89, 7.67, 9.42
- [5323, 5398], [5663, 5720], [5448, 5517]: 0.12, 9.39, 8.71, 10.3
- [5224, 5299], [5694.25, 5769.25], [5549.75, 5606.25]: 0.07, 8.26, 9.7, 11.4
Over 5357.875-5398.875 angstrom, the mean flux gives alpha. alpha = 9.93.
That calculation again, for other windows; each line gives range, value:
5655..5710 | 10.2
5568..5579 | 10.4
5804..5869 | 11.2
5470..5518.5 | 9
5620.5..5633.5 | 8.86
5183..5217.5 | 5.83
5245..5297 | 8.34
